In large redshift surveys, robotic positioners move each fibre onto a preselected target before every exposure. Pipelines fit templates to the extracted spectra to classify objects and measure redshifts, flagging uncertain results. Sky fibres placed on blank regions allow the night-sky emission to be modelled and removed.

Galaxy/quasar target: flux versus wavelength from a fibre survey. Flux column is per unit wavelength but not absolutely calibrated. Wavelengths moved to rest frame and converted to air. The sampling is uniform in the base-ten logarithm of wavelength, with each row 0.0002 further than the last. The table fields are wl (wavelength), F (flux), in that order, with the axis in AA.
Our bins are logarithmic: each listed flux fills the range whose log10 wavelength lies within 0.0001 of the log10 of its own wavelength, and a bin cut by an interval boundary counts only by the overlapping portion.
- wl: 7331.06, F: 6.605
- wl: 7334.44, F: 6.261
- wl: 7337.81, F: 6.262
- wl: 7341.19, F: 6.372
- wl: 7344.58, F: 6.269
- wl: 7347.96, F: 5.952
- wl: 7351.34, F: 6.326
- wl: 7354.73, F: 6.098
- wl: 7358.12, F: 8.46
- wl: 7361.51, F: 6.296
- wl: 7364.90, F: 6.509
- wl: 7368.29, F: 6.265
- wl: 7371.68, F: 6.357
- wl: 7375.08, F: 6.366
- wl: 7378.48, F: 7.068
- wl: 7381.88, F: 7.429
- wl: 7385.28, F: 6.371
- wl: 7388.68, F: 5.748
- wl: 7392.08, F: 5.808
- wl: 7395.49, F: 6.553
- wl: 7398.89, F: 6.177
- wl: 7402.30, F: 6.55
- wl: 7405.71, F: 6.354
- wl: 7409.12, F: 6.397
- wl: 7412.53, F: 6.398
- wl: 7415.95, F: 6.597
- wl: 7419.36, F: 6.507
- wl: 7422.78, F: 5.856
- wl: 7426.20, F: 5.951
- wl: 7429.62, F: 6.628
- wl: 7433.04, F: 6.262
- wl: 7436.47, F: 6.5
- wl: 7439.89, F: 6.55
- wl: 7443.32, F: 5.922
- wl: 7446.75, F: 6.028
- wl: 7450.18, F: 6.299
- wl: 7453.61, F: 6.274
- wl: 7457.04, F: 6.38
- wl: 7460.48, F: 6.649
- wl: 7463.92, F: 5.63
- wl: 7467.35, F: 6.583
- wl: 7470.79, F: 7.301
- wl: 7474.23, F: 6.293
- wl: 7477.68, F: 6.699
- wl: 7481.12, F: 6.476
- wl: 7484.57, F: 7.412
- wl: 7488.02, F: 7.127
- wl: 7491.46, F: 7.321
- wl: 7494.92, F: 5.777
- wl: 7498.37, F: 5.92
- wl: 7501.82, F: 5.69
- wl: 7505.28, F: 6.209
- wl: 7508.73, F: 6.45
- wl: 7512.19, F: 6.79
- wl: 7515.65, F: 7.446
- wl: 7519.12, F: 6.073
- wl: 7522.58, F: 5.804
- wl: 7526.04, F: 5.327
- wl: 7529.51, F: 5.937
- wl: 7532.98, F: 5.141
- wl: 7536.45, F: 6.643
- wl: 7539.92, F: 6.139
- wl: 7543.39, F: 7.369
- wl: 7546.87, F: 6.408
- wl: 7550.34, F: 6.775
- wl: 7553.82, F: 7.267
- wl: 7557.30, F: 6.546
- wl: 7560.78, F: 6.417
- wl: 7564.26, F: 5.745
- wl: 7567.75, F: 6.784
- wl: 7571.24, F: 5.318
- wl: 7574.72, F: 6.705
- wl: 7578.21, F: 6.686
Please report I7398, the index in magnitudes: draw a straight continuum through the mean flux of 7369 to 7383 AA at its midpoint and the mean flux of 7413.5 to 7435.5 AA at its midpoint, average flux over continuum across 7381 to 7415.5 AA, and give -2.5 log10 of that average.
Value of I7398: 0.03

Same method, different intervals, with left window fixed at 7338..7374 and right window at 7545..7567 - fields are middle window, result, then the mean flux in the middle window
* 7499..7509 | 0.08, 6.05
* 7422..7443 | 0.04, 6.29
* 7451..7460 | 0.02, 6.37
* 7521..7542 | 0.12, 5.86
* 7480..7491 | -0.09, 7.07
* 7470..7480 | -0.03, 6.7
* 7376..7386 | -0.08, 6.96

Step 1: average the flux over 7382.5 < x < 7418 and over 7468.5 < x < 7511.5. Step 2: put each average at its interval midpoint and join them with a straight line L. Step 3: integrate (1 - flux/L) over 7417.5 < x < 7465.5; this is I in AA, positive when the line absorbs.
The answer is 1.4 AA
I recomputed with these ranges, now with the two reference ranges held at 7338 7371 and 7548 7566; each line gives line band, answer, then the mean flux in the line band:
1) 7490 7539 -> 2.71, 6.17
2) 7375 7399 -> 0.14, 6.46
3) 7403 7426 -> 0.61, 6.33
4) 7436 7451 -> 0.64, 6.24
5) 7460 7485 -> -0.25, 6.59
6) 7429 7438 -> 0.10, 6.44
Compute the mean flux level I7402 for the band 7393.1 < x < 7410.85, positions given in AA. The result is 6.38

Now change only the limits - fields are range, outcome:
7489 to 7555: 6.34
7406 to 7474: 6.35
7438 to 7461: 6.28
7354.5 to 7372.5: 6.73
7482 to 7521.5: 6.55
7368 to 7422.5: 6.42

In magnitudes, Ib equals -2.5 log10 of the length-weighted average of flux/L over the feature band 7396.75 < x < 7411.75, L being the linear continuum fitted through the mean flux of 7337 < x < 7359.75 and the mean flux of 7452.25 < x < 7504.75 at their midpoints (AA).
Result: 0.02 mag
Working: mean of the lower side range 6.54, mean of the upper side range 6.5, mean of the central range 6.38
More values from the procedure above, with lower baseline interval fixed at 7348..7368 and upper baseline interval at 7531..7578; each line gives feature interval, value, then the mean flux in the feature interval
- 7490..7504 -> 0.06 mag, 6.15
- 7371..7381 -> -0.01 mag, 6.68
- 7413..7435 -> 0.04 mag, 6.31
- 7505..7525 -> 0.00 mag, 6.44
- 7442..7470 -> 0.04 mag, 6.26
